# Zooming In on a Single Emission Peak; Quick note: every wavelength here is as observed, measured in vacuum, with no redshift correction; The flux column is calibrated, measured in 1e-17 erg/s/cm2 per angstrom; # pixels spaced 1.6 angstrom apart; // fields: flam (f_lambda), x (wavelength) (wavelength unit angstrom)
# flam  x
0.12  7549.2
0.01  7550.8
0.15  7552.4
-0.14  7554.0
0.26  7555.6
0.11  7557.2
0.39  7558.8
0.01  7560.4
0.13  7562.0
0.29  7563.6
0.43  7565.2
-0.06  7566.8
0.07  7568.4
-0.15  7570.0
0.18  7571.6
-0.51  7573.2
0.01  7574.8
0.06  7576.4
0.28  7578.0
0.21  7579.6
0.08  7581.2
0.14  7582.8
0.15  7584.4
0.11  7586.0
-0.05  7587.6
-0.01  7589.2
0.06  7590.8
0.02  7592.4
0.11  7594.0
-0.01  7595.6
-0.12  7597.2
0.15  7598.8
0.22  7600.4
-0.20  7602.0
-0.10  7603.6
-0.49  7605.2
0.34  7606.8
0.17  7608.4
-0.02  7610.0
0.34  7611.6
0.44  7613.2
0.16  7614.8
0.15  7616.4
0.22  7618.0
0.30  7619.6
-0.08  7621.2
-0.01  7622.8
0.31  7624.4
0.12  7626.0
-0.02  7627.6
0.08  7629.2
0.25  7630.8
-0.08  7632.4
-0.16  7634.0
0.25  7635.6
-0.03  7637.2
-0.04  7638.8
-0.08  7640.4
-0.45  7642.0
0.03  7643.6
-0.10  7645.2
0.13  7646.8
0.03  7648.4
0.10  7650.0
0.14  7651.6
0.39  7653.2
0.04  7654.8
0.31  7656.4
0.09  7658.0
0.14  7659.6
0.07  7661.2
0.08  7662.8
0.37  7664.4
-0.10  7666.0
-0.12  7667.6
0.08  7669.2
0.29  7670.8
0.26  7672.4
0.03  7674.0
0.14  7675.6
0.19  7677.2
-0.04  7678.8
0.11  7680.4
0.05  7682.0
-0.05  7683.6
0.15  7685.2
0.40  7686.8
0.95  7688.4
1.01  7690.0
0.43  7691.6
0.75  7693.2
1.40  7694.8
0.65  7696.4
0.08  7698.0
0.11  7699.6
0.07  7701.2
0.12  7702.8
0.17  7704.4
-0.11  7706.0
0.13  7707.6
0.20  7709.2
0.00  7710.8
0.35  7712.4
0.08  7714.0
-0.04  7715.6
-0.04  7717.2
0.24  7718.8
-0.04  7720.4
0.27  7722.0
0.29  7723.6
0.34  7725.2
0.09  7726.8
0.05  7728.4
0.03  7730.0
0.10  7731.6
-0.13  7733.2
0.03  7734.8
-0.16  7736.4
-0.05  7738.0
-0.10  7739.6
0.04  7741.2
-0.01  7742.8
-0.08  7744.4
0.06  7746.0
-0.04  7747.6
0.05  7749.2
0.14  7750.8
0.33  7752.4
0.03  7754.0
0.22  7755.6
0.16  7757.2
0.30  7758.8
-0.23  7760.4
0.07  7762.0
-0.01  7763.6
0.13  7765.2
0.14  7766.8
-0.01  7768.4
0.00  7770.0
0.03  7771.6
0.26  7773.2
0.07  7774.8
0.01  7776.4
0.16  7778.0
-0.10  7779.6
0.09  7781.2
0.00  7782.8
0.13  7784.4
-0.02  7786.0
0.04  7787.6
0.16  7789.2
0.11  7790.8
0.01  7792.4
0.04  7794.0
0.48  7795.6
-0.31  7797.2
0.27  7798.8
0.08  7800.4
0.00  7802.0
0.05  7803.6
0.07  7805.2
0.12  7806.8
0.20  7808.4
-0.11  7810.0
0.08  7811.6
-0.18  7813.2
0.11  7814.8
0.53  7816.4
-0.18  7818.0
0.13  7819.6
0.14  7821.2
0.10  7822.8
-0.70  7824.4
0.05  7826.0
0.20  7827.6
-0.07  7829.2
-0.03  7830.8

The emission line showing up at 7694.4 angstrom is [O II] 3727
